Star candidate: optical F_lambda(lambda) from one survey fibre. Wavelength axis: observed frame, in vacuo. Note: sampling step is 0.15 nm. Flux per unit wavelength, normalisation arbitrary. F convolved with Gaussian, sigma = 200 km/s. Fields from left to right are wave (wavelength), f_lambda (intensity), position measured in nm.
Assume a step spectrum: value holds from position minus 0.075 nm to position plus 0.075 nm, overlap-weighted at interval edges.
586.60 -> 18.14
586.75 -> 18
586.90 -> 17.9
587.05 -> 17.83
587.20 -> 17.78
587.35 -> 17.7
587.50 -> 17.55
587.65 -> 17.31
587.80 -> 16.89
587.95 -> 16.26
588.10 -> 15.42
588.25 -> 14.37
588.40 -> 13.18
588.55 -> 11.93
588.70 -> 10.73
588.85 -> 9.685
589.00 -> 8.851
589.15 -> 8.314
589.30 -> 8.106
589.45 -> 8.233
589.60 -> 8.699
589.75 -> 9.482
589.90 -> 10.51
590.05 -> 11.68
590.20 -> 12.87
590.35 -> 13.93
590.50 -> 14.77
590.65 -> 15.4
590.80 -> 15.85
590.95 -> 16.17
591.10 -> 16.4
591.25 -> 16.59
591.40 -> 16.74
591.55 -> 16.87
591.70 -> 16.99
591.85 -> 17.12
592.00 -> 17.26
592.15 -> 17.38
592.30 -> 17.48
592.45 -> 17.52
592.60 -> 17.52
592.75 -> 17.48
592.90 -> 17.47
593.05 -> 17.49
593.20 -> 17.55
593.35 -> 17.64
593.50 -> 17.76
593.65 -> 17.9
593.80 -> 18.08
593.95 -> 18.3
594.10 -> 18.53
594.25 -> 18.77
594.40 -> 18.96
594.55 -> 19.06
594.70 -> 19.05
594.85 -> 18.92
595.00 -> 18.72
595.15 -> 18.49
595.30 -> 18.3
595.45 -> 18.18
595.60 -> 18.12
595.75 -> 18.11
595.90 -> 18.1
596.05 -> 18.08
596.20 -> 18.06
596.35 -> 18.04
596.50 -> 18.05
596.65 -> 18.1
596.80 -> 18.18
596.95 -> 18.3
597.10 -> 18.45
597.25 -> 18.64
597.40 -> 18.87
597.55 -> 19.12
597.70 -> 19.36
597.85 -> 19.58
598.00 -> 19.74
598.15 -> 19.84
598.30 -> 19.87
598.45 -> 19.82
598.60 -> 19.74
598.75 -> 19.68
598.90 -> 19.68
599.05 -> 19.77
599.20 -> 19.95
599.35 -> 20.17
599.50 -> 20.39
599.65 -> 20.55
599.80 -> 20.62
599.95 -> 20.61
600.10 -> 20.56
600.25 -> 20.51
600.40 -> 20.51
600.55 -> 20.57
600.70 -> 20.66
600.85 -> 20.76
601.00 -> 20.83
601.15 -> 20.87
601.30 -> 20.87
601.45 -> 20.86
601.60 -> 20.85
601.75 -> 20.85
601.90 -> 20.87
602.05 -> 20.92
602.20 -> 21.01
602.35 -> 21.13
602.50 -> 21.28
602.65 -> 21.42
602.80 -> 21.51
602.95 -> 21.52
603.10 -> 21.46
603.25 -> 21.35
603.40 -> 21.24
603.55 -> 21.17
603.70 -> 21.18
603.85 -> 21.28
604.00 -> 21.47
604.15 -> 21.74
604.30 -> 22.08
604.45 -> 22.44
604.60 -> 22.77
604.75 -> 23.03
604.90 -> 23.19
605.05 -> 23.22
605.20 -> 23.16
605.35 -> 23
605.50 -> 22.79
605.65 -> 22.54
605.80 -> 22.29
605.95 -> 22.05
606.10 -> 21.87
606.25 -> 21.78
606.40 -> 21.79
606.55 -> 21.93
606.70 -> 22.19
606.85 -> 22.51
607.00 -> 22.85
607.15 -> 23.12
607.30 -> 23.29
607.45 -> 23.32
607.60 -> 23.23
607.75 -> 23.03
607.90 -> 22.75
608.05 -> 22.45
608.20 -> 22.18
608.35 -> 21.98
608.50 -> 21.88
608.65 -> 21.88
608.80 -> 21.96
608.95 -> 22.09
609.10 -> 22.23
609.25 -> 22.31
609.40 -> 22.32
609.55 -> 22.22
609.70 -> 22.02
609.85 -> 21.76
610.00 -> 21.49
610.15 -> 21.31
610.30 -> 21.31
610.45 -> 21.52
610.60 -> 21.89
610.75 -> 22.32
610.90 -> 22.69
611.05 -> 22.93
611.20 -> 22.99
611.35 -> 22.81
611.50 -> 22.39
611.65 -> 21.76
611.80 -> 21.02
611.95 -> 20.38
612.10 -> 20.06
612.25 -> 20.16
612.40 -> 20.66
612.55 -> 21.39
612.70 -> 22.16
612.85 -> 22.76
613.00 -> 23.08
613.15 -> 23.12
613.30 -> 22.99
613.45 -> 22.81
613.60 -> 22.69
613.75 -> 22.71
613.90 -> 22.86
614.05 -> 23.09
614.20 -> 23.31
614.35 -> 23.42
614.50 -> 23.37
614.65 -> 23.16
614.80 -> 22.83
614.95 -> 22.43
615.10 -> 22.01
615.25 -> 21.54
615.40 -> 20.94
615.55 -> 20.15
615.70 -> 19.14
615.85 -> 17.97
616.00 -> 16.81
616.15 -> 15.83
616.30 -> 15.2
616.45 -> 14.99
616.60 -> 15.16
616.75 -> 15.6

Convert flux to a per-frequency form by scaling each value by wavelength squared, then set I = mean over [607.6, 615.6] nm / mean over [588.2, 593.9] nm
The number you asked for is 1.6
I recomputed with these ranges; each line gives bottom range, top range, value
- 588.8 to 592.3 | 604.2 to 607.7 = 1.76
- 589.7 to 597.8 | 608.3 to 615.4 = 1.36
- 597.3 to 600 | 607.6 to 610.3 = 1.15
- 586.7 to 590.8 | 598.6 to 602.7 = 1.59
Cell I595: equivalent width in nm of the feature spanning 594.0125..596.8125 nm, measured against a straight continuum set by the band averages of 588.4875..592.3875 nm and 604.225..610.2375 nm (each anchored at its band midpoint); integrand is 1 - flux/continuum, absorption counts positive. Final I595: -0.41 nm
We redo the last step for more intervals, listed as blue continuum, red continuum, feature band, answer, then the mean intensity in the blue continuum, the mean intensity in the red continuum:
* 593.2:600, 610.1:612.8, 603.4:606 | -0.24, 18.9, 21.7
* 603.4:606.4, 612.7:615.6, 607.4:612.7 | 0.11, 22.2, 22.6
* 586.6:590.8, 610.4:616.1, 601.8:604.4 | -0.41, 13.6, 21.8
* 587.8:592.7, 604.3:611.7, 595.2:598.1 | -0.27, 13.9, 22.4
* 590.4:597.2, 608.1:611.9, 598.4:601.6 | -0.17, 17.7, 22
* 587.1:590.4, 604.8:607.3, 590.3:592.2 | -0.28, 12.7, 22.5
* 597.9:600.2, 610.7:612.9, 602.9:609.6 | -0.40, 20.1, 21.7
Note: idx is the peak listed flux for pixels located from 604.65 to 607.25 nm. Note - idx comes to 23.22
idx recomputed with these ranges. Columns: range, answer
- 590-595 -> 19.06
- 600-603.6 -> 21.52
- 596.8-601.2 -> 20.87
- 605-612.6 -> 23.32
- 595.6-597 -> 18.3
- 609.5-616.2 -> 23.42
